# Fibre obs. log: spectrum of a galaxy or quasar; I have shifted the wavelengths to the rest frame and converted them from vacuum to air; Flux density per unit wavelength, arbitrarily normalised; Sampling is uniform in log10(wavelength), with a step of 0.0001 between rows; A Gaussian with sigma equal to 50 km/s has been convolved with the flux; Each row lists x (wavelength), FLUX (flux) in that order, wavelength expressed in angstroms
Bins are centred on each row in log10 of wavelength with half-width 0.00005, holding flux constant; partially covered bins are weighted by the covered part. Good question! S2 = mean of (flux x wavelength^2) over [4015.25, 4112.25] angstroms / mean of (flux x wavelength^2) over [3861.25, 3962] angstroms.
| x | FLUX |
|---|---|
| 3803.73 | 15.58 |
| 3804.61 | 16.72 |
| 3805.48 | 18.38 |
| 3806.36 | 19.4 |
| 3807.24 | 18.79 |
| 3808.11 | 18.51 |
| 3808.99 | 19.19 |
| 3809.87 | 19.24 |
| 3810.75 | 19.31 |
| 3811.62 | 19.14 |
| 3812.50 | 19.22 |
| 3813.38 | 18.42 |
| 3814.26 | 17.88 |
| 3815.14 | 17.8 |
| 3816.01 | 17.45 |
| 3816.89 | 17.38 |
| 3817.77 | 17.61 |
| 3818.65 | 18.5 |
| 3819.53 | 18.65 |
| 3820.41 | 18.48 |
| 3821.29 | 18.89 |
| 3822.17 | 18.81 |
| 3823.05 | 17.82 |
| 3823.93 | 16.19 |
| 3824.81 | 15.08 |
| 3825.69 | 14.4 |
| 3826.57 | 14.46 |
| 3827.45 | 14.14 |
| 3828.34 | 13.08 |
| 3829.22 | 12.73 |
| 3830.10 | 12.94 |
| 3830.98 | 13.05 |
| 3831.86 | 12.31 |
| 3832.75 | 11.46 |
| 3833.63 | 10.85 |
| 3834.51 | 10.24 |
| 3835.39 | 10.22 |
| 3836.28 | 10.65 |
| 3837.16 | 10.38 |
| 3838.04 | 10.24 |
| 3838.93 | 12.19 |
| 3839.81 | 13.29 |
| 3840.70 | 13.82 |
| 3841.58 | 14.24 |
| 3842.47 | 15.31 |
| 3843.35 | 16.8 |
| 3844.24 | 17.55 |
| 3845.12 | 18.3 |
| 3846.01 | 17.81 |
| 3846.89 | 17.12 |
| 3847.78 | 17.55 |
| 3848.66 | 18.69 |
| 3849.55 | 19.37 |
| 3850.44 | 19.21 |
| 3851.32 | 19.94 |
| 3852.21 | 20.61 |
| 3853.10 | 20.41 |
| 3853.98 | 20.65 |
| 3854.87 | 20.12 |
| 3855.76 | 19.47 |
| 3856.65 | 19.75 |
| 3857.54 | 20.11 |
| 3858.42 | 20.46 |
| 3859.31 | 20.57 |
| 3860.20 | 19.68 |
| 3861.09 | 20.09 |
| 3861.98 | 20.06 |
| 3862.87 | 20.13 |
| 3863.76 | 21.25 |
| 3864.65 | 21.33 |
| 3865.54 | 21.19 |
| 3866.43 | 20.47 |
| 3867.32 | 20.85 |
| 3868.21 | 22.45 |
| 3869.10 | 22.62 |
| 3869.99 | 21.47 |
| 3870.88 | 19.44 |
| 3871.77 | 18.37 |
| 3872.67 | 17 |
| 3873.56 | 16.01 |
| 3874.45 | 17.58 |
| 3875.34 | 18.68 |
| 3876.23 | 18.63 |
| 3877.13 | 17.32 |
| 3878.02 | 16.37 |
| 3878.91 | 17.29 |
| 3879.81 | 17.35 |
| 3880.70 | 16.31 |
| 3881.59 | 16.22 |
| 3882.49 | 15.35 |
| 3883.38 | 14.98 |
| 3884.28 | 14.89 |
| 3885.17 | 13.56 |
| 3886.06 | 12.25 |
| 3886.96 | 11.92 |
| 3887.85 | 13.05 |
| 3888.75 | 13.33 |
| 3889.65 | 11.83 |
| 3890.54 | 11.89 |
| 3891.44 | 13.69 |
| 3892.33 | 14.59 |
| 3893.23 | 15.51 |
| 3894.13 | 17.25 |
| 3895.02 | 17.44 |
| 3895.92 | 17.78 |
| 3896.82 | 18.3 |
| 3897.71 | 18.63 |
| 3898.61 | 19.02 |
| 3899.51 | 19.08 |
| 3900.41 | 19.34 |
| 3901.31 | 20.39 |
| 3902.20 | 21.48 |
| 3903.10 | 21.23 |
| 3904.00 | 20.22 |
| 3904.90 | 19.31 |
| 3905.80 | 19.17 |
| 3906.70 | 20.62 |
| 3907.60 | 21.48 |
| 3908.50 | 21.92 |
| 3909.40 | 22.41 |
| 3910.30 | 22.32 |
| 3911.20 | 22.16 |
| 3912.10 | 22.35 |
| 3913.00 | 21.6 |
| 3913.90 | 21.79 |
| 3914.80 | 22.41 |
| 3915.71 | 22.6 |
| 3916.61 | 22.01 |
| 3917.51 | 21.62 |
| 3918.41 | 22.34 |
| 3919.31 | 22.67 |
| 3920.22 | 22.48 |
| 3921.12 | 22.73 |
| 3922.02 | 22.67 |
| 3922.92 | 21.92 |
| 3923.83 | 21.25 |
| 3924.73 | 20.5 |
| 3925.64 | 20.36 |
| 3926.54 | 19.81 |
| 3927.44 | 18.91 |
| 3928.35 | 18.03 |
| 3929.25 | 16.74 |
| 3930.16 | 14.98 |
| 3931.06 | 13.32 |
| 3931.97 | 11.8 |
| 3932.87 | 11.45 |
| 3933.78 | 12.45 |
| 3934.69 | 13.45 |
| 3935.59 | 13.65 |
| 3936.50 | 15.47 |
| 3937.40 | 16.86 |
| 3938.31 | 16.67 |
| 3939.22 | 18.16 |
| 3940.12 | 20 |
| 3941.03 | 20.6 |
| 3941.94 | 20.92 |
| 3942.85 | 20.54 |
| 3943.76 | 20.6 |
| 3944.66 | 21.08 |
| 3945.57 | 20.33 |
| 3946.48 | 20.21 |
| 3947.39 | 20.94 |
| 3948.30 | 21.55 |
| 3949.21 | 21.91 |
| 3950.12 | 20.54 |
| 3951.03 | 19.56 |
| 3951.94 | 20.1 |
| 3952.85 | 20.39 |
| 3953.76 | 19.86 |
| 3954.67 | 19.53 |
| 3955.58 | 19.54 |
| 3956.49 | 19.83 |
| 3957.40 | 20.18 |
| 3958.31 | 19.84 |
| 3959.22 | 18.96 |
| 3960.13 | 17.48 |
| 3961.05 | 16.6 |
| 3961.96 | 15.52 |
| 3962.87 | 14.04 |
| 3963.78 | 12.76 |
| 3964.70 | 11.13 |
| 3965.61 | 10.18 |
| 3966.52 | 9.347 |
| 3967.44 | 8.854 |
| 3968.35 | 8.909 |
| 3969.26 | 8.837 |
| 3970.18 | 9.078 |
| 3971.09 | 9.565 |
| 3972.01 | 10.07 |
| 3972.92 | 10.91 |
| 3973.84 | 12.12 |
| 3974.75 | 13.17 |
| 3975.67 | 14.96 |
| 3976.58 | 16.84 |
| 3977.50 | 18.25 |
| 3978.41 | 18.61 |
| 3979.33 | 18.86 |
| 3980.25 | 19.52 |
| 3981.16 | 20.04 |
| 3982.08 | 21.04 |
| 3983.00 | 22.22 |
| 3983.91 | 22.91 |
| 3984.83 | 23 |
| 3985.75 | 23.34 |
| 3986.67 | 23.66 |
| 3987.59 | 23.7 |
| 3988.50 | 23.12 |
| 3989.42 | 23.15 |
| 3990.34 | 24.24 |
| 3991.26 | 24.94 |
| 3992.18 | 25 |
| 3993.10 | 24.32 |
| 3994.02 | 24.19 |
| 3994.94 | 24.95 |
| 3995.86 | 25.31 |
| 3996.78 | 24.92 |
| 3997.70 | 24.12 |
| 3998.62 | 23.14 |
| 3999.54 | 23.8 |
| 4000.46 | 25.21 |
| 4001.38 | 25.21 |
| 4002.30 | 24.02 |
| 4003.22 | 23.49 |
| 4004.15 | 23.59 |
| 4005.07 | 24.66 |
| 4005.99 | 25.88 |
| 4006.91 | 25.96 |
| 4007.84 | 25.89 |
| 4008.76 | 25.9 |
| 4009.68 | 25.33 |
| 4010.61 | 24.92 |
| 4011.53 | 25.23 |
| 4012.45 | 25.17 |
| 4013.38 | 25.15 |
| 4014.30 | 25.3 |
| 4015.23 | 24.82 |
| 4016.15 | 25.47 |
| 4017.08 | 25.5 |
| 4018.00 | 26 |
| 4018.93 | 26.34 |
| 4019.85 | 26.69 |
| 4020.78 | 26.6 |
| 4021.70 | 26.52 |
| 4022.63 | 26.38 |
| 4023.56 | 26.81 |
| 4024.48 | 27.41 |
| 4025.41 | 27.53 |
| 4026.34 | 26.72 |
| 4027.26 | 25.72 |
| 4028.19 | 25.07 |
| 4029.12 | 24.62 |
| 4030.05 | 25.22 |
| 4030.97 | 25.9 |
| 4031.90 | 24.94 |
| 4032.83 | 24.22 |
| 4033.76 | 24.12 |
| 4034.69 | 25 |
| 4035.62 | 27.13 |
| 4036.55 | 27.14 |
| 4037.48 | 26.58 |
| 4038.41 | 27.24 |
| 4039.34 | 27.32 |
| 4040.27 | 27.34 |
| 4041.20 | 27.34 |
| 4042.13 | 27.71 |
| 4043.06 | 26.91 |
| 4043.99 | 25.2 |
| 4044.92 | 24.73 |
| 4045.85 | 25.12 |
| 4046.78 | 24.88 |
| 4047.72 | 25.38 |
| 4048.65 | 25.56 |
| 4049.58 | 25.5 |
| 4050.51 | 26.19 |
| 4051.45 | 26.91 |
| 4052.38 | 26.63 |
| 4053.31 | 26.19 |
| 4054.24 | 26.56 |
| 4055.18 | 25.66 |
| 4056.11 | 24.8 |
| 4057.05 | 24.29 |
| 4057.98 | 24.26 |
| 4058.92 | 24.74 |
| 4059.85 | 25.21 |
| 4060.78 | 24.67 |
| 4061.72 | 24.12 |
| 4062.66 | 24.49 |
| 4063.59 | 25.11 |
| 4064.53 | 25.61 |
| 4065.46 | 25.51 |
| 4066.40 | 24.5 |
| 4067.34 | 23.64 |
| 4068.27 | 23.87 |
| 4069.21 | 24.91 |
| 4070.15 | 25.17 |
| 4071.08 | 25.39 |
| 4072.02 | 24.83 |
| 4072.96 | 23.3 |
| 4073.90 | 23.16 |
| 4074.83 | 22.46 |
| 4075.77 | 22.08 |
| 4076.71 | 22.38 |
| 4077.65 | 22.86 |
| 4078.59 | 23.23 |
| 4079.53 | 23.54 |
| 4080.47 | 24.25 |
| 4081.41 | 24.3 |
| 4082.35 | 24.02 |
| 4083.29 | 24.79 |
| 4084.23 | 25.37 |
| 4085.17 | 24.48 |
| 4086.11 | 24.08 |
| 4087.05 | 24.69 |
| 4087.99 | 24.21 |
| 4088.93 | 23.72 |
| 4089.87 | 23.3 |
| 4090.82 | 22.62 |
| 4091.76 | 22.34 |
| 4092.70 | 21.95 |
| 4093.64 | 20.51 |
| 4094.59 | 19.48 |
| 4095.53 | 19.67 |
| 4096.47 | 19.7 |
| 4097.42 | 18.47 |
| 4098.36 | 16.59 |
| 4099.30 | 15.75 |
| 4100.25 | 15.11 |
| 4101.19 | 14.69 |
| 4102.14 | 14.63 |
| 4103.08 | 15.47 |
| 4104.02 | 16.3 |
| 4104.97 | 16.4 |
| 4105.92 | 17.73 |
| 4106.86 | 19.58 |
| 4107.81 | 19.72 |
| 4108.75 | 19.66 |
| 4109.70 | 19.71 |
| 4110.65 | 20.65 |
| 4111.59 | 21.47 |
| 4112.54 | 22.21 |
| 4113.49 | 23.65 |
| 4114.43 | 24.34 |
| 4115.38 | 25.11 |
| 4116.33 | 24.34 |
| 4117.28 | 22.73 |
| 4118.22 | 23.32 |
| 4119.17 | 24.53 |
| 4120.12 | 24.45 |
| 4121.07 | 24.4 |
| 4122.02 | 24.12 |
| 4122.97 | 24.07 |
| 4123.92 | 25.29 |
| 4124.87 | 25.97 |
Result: 1.4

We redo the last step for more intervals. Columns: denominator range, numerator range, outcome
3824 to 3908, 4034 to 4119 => 1.52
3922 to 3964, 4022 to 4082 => 1.45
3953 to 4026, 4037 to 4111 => 1.14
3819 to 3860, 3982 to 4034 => 1.69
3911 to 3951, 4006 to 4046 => 1.40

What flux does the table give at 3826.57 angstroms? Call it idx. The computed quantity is 14.46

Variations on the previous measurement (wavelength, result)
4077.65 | 22.86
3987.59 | 23.7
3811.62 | 19.14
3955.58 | 19.54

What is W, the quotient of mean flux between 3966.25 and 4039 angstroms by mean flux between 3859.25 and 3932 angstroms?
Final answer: 1.2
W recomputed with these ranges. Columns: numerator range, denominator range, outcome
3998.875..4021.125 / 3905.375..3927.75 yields 1.17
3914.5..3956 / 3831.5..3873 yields 1.09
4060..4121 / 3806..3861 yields 1.32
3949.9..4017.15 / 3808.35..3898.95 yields 1.20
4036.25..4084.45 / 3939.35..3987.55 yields 1.43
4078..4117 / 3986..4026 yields 0.84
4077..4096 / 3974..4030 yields 0.97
